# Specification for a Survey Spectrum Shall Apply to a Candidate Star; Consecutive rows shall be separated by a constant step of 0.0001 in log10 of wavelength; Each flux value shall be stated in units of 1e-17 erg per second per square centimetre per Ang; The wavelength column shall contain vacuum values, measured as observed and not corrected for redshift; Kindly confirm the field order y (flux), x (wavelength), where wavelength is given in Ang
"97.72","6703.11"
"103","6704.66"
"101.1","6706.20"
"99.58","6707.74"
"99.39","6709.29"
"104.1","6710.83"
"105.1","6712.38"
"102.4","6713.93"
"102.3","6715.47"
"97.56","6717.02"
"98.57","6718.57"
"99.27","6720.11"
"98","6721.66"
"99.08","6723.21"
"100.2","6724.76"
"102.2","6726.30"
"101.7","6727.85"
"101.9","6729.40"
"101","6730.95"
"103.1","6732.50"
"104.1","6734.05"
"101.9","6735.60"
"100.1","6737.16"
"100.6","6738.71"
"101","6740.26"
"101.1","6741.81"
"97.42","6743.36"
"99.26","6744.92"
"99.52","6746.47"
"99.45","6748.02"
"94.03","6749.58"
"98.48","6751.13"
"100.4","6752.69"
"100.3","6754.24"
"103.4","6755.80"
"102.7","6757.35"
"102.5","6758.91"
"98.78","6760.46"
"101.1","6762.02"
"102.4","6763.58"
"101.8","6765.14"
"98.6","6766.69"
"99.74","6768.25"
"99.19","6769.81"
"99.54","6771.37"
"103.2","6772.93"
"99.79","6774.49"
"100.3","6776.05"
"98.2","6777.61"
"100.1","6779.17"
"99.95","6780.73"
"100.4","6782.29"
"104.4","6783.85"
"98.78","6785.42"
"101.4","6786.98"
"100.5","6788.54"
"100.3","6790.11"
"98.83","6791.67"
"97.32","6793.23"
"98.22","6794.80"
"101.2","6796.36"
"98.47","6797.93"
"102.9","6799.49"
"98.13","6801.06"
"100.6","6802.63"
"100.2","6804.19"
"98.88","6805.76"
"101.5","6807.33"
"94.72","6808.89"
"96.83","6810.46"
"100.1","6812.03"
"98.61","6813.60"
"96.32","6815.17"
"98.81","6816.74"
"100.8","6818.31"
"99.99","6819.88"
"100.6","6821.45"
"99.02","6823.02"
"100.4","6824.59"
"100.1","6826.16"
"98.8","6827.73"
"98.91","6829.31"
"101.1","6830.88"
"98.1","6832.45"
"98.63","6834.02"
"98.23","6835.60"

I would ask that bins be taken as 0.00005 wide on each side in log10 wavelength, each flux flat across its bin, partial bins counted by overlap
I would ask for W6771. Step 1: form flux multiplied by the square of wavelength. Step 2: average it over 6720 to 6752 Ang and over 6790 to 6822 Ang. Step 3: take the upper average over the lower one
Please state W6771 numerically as 1.01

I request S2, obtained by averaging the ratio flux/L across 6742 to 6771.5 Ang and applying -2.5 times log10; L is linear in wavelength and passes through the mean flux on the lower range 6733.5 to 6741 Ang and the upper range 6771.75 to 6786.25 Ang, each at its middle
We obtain 0.01 mag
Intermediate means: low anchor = 101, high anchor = 101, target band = 100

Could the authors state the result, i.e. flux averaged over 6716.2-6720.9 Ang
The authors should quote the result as 98.5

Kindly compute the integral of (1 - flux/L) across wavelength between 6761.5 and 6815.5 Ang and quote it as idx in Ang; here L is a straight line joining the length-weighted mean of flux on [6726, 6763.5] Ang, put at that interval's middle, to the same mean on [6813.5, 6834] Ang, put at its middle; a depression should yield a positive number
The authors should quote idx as 0.08 Ang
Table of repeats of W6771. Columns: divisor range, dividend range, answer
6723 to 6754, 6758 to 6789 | 1.01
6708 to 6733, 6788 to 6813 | 1.01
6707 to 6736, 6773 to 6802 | 1.01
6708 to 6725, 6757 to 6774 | 1.02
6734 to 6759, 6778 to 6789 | 1.02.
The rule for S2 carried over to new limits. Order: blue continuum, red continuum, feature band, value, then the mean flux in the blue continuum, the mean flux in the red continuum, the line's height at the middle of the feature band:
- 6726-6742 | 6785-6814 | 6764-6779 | 0.003 mag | 102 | 99.4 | 100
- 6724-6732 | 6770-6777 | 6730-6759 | 0.007 mag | 102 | 100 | 101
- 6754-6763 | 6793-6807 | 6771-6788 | 0.000 mag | 102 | 99.6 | 101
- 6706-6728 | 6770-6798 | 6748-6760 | 0.002 mag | 101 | 100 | 100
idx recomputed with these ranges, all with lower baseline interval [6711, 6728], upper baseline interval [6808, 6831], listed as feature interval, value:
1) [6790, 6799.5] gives 0.0 Ang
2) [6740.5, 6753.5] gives 0.2 Ang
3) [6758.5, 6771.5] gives -0.1 Ang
